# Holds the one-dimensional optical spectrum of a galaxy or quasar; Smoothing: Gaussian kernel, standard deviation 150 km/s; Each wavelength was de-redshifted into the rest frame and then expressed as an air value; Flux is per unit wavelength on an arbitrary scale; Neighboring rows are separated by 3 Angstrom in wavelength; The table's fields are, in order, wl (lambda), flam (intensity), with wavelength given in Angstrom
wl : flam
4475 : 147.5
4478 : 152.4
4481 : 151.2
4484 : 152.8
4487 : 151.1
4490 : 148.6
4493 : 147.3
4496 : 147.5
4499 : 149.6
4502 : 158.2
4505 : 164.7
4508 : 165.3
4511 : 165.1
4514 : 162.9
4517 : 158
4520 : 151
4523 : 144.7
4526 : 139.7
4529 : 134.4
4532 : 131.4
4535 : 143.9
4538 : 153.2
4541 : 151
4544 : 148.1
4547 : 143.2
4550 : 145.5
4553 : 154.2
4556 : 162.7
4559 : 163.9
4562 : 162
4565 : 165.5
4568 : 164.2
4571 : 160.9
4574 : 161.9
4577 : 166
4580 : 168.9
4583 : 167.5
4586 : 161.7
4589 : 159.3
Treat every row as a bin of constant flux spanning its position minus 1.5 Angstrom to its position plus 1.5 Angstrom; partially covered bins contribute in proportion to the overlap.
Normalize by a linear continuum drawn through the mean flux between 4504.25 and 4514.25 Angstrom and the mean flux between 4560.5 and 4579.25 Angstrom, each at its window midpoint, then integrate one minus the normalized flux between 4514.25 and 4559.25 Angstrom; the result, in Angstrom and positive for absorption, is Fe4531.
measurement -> 4.4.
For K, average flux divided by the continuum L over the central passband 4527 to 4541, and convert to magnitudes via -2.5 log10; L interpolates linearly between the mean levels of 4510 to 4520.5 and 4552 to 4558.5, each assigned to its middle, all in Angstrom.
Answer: 0.13 mag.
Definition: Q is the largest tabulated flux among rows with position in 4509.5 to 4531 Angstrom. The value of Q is 165.1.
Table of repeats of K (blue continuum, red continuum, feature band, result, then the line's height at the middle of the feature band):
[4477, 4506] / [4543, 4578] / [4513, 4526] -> 0.02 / 155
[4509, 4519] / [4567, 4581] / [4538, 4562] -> 0.07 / 163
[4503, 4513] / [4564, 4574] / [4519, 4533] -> 0.17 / 164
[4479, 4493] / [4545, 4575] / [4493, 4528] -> -0.01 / 153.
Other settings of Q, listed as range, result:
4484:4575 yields 165.5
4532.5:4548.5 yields 153.2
